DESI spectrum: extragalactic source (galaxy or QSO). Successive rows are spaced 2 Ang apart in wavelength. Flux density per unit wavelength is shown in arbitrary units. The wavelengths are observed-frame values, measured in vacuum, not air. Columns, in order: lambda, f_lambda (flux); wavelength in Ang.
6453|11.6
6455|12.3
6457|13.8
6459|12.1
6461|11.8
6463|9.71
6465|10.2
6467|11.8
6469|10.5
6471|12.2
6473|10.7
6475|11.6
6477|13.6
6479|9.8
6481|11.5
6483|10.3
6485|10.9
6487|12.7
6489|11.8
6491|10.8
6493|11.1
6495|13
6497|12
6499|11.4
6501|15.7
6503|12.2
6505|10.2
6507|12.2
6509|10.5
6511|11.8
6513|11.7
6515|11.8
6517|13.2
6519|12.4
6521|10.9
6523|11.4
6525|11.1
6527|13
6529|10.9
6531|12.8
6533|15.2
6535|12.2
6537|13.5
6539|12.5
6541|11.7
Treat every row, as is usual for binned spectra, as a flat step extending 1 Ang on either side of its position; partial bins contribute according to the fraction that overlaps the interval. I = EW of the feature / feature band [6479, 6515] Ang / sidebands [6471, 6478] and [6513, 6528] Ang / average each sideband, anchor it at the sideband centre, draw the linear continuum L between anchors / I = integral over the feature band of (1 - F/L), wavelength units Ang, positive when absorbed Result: 0.8 Ang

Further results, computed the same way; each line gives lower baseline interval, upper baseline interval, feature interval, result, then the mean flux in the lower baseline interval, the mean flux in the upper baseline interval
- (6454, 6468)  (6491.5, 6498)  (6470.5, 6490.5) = 0.6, 11.7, 11.9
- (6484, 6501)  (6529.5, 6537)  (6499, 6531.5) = 1.8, 11.9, 13.2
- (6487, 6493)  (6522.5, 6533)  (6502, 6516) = 0.4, 11.5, 12.2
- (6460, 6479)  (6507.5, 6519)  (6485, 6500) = -0.2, 11.3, 11.9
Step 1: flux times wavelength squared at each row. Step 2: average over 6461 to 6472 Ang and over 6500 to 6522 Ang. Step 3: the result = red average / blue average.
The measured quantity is 1.11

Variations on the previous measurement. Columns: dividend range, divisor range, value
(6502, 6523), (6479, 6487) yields 1.07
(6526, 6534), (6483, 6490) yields 1.14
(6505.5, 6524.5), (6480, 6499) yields 1.02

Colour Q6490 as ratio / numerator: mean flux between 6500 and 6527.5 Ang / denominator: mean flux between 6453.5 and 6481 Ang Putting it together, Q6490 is 1.04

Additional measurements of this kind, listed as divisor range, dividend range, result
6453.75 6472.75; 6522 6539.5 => 1.08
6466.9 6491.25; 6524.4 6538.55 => 1.11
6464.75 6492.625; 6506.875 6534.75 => 1.06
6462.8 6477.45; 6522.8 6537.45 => 1.11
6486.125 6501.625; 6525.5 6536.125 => 1.04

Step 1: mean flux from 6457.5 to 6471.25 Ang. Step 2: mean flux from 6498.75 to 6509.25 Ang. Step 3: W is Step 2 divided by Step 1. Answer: 1.09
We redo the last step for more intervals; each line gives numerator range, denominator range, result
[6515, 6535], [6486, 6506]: 1.02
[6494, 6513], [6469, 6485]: 1.07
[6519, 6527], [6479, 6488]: 1.03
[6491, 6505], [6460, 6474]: 1.12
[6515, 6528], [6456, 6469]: 1.04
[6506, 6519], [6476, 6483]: 1.04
